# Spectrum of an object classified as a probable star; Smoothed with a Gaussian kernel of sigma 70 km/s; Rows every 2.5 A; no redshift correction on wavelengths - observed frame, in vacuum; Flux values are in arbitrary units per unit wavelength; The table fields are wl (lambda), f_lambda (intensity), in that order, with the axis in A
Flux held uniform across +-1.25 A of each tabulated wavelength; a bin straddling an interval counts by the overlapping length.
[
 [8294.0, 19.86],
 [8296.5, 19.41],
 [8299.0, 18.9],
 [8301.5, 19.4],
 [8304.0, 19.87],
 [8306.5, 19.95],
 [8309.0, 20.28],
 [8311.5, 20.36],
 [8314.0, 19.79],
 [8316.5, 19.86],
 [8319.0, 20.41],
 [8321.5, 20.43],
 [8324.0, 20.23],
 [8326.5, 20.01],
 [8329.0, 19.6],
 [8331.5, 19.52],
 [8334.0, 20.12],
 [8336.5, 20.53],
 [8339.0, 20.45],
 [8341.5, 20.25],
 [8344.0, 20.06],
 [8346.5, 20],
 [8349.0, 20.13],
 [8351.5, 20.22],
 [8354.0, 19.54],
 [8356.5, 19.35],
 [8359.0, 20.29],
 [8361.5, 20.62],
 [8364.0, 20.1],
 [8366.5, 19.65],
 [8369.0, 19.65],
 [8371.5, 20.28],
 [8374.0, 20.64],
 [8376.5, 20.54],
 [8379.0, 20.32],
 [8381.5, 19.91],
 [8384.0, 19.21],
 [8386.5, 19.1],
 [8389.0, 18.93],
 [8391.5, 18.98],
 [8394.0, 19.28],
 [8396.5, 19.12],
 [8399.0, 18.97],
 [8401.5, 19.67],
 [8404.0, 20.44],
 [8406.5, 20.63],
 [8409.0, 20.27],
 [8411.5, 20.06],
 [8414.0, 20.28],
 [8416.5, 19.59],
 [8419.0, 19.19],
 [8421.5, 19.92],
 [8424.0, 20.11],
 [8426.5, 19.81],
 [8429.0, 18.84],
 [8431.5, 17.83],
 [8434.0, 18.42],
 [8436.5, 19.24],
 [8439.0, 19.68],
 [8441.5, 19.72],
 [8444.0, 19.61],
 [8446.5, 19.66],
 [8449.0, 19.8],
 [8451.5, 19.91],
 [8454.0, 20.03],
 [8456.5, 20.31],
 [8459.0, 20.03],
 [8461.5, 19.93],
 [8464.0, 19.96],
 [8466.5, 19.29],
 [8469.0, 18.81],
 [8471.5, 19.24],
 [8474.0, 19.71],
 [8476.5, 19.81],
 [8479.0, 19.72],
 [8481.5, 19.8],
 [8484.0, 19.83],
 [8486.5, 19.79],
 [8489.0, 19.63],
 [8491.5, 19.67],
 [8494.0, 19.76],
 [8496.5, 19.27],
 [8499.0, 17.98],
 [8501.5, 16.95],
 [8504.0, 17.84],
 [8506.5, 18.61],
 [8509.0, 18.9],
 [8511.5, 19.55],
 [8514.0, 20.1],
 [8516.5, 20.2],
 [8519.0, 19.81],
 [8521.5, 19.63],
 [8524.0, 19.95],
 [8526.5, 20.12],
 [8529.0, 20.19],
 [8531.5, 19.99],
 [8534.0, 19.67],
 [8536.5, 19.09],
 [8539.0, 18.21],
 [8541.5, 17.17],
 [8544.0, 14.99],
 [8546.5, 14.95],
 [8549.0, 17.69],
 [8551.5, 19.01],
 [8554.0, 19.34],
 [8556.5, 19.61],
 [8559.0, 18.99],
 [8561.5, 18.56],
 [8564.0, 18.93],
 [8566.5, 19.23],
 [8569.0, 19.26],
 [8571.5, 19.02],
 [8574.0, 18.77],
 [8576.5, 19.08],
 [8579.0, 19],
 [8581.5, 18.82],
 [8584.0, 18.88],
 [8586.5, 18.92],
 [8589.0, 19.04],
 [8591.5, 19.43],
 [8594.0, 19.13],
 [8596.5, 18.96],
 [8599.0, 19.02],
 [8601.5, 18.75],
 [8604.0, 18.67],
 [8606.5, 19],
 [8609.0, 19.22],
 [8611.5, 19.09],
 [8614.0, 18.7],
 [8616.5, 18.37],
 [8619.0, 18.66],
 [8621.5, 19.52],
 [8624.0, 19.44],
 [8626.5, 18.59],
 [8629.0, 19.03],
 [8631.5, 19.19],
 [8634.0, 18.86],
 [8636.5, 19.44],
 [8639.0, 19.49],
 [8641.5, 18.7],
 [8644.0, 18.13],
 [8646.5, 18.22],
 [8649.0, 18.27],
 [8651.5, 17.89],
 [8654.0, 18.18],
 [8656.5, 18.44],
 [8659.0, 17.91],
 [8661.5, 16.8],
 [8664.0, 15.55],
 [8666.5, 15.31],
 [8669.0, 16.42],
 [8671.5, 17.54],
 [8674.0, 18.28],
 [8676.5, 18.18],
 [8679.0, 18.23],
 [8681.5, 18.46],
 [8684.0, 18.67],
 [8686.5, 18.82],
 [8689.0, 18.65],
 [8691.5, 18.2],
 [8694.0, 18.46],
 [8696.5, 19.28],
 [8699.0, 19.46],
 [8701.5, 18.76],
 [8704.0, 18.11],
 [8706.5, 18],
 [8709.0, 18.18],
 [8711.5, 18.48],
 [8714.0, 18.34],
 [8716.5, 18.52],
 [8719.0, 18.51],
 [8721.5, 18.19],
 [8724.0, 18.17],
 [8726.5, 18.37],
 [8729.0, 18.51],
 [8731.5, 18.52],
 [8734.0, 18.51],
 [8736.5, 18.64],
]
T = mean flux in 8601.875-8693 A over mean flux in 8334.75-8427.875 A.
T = 0.92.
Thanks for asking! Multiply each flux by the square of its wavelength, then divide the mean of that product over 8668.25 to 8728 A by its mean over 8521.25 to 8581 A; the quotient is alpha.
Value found 1.0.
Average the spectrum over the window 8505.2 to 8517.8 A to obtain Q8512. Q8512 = 19.5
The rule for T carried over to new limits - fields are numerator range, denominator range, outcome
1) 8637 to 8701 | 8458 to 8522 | 0.93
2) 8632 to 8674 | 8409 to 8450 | 0.92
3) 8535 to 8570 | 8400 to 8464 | 0.92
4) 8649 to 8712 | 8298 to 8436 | 0.91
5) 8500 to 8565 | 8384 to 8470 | 0.96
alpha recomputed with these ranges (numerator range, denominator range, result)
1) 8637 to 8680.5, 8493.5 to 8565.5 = 0.97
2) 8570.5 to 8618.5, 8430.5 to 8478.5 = 1.00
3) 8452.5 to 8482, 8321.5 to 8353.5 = 1.01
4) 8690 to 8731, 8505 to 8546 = 1.01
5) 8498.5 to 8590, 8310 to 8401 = 0.99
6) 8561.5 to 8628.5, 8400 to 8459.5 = 1.00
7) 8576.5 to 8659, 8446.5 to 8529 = 1.00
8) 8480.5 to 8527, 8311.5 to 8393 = 1.00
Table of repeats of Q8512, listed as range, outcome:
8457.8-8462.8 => 20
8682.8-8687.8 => 18.7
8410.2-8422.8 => 19.8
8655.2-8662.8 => 17.7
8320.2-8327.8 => 20.2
